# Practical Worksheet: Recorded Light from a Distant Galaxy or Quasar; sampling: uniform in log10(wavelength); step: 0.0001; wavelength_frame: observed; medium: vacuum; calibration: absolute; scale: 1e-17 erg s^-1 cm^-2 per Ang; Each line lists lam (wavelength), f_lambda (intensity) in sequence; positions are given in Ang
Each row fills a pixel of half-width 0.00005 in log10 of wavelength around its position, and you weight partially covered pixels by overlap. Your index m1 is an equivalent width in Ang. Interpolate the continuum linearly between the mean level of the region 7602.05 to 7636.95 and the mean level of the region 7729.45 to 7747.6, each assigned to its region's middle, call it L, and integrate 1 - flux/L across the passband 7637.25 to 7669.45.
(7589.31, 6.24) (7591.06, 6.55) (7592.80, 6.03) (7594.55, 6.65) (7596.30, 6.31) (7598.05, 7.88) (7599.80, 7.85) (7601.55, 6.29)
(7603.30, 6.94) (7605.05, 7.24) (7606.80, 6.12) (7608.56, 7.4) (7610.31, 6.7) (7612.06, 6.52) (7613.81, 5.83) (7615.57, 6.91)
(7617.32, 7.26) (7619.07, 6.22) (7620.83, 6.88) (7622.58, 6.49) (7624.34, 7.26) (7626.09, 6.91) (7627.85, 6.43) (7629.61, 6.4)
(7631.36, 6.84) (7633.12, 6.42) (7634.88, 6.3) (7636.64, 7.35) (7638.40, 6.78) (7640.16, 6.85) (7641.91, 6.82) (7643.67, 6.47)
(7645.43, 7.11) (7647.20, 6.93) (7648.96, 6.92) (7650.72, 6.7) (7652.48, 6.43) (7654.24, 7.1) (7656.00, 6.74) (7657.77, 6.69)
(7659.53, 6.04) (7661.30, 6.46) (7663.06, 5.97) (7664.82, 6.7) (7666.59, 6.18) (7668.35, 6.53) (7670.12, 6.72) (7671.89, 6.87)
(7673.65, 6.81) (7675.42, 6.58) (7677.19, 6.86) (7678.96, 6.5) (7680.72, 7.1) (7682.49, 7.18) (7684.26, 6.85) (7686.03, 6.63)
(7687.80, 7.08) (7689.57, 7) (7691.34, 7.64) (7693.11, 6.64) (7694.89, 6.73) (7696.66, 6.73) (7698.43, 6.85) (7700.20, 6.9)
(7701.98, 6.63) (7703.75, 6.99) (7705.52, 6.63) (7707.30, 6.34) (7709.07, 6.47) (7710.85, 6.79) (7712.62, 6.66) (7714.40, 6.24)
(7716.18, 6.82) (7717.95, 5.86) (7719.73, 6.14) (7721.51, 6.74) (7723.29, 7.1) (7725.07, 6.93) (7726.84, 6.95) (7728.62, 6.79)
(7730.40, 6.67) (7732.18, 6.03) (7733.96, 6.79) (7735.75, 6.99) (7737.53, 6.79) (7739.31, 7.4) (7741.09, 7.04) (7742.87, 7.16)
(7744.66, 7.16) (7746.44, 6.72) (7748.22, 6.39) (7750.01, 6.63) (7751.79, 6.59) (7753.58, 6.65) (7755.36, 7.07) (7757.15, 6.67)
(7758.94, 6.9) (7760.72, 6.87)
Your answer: 0.5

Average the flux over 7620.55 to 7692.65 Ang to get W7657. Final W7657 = 6.74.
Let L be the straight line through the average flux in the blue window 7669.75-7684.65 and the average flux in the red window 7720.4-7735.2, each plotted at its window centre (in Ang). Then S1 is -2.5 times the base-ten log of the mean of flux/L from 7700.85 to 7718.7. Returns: 0.04 mag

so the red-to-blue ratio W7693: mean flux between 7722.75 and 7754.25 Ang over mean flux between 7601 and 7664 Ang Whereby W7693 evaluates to 1.02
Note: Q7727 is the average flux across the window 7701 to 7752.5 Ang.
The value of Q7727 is 6.71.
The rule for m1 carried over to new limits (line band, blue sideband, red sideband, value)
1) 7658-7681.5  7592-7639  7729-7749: 0.8 Ang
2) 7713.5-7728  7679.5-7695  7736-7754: 0.7 Ang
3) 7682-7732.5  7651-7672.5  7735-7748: 0.6 Ang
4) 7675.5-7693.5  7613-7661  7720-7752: -0.5 Ang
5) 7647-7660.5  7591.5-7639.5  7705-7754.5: 0.1 Ang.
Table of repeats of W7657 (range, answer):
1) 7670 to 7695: 6.89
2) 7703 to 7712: 6.64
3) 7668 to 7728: 6.75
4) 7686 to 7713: 6.8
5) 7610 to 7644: 6.69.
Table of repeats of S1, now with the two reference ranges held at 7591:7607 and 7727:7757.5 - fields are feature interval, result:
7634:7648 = 0.00 mag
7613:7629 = 0.02 mag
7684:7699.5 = -0.02 mag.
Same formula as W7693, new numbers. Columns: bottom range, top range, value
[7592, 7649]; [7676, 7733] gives 1.00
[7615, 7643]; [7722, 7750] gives 1.01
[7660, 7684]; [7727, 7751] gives 1.03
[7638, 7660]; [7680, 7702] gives 1.03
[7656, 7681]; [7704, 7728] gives 1.01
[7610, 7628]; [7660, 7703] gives 1.01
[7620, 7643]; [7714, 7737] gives 0.98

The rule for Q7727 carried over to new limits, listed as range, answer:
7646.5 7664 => 6.6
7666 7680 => 6.65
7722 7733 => 6.75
